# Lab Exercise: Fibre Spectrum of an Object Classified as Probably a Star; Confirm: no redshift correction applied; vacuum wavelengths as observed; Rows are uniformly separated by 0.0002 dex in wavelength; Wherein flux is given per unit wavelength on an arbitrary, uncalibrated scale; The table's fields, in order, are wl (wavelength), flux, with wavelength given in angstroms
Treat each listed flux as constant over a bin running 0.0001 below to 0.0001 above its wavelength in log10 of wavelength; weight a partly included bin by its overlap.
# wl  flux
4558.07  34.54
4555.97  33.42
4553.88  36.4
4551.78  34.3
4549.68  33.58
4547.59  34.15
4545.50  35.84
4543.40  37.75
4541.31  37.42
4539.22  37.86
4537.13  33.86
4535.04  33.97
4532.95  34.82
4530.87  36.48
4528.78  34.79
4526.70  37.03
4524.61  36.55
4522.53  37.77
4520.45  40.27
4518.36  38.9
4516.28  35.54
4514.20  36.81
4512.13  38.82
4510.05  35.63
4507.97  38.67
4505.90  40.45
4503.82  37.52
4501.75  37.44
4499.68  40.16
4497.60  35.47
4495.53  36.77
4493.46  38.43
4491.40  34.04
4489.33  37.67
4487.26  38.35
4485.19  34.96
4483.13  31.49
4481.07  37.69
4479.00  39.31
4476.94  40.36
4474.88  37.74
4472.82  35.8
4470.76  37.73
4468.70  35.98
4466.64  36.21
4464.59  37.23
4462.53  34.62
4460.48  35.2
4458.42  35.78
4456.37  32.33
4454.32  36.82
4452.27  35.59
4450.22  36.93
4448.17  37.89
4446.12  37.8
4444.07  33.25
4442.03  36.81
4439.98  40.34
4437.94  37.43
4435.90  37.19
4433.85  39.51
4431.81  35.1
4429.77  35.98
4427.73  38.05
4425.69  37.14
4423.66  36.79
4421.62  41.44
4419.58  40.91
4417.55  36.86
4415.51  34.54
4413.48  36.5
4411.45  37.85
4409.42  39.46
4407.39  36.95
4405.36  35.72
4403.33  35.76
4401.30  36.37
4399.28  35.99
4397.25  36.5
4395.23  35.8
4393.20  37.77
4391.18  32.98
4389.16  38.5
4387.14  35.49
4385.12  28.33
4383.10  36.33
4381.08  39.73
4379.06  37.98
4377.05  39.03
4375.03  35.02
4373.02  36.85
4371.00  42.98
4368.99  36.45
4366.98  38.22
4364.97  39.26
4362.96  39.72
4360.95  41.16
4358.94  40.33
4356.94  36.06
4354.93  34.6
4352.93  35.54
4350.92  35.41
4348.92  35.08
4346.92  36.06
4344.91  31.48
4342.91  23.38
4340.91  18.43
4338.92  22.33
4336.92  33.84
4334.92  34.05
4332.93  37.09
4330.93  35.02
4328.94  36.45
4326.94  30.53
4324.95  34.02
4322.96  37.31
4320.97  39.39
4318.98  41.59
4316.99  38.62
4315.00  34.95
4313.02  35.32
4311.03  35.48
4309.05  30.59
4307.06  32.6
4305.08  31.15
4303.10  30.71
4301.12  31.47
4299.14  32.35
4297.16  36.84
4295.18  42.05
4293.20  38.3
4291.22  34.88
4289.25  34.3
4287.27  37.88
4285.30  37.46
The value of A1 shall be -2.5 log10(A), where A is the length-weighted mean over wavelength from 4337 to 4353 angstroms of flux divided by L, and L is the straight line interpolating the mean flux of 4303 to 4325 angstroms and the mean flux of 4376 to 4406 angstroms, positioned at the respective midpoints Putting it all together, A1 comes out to 0.20 mag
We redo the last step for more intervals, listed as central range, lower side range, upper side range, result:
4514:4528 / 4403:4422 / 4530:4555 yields -0.05 mag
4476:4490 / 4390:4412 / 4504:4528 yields 0.01 mag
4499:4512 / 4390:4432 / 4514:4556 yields -0.06 mag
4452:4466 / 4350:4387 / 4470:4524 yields 0.06 mag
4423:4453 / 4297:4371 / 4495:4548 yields -0.04 mag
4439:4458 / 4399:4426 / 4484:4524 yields 0.03 mag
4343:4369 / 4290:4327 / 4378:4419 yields -0.02 mag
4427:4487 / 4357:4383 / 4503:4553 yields 0.03 mag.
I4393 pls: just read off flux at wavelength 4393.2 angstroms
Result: 37.77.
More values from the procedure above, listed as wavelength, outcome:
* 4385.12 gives 28.33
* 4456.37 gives 32.33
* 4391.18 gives 32.98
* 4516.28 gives 35.54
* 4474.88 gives 37.74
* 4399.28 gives 35.99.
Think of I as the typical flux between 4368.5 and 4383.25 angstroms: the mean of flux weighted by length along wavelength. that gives 38.2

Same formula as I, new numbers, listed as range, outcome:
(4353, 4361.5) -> 37.6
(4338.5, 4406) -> 35.4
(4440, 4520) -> 36.9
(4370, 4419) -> 36.7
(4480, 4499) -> 36.2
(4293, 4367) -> 34.6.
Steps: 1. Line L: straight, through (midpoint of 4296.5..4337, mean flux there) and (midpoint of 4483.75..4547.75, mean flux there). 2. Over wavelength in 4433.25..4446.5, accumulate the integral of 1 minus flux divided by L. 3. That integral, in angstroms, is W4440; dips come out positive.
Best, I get -0.5 angstroms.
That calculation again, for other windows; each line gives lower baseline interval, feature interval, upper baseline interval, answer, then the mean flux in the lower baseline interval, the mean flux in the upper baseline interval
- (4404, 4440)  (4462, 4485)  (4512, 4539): 0.2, 37.6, 36.6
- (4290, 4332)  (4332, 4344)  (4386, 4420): 2.5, 35.2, 36.6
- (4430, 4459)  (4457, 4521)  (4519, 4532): -0.3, 36.6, 37.2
